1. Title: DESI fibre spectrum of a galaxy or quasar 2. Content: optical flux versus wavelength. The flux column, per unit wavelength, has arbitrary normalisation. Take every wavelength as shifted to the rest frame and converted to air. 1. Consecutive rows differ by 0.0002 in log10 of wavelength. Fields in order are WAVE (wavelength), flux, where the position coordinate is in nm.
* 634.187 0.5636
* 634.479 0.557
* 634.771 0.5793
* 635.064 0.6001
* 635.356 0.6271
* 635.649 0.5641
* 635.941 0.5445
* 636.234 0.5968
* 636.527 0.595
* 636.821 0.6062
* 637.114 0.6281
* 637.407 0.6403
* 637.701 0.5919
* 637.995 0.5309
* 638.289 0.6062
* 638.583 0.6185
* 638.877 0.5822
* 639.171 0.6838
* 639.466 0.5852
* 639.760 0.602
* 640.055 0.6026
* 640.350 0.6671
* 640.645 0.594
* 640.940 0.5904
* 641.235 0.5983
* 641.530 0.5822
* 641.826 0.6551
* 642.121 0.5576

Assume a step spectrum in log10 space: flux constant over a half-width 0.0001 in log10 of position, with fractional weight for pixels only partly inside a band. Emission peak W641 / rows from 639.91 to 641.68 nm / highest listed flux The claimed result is 0.6671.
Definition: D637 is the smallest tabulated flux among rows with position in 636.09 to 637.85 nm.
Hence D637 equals 0.5919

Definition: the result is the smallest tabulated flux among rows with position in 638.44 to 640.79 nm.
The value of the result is 0.5822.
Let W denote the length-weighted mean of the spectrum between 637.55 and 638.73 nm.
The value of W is 0.587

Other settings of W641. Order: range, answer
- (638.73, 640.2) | 0.6838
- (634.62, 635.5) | 0.6271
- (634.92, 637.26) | 0.6281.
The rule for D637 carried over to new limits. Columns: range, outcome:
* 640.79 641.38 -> 0.5904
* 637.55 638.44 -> 0.5309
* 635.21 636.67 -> 0.5445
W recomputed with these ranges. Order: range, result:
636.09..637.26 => 0.606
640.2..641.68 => 0.606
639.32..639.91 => 0.594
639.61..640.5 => 0.624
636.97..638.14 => 0.598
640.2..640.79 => 0.63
